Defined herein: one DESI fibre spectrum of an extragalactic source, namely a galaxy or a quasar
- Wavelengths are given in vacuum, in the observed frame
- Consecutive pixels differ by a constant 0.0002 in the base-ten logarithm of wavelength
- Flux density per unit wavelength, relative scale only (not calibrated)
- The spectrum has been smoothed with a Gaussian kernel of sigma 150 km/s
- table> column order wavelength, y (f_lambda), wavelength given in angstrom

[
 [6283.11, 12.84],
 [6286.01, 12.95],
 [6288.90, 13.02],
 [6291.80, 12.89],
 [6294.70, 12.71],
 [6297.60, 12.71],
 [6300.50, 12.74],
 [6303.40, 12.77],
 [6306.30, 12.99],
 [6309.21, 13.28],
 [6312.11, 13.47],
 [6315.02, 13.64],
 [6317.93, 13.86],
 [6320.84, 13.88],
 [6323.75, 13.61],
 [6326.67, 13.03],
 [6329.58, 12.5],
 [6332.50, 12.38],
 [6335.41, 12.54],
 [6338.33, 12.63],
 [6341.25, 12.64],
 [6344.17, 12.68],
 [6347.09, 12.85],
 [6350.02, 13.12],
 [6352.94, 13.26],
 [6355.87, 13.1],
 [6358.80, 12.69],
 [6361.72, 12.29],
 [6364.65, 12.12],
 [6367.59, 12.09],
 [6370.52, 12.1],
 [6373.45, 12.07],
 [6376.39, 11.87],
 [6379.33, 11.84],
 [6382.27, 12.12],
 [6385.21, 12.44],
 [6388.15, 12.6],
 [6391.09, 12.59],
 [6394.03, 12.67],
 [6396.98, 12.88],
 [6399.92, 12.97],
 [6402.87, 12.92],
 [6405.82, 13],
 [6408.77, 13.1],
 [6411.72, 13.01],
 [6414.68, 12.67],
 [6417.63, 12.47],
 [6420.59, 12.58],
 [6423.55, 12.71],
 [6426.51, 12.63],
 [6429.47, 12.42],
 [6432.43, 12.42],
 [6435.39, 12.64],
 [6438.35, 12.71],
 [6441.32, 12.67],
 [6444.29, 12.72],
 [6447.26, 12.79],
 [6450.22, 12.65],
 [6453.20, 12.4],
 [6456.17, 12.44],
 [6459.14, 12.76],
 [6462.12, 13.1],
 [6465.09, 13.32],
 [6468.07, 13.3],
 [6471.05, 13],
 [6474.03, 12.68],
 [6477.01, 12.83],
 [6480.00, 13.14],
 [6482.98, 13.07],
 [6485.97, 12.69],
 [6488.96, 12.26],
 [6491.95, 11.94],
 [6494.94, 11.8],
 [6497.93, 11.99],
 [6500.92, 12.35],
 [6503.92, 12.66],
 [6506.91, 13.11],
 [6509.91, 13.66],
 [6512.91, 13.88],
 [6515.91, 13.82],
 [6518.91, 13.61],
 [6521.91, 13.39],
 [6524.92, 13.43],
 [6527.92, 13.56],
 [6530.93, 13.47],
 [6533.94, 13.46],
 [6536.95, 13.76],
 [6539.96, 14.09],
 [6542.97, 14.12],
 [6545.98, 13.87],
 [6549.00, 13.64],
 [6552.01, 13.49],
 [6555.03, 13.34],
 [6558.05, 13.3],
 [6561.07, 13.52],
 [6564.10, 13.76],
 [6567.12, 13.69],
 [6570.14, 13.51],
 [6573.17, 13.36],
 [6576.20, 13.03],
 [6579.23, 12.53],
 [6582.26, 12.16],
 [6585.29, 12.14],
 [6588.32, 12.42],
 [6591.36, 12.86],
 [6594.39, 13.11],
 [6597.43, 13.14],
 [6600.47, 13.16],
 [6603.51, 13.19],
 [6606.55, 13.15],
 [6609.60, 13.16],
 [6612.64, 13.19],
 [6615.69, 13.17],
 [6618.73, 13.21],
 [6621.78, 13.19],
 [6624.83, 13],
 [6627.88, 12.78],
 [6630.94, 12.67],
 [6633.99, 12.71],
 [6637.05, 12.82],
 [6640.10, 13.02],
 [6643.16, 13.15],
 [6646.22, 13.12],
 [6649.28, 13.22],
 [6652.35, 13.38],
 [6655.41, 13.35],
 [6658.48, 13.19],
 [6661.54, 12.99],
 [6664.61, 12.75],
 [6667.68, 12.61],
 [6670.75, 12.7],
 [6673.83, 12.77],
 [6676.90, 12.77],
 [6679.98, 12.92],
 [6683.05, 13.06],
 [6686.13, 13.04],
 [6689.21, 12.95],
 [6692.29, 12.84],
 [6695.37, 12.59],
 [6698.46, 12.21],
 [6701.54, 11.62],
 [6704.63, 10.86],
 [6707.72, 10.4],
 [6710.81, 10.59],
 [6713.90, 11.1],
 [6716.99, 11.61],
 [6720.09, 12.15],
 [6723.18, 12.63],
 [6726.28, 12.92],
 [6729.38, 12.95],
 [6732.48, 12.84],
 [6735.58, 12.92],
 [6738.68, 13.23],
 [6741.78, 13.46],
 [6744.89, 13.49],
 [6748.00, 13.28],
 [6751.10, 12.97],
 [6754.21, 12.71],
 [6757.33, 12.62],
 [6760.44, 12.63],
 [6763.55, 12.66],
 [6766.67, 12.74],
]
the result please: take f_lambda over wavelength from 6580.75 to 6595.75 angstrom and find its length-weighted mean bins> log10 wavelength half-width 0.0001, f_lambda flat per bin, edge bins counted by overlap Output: 12.5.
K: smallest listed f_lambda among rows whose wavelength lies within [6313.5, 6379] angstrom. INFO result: 11.87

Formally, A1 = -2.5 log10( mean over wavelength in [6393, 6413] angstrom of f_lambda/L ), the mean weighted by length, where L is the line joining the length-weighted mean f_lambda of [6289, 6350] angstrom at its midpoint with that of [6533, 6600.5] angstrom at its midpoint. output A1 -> 0.01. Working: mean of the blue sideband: 13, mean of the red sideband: 13.3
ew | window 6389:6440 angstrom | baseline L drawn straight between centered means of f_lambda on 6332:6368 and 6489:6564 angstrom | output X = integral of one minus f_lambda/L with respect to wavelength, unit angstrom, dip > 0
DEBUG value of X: 0.7 angstrom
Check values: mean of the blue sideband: 12.7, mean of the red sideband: 13.3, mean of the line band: 12.7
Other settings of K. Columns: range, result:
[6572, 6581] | 12.53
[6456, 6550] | 11.8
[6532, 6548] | 13.46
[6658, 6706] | 10.86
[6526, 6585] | 12.16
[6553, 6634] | 12.14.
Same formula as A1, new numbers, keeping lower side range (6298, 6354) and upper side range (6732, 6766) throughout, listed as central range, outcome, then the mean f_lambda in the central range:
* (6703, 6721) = 0.17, 11.1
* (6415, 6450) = 0.03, 12.6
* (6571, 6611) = 0.01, 12.9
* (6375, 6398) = 0.06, 12.4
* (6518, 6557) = -0.05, 13.6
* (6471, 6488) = 0.01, 12.9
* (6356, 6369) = 0.06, 12.4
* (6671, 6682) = 0.01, 12.8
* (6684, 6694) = 0.00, 12.9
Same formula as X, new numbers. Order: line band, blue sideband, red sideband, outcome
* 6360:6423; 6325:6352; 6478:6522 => 1.4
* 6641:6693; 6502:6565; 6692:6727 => -3.5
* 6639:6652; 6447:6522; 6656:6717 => -0.8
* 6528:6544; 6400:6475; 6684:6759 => -1.4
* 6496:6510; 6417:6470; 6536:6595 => 0.4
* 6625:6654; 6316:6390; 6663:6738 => -1.4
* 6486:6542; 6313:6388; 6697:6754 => -2.7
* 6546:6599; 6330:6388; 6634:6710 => -2.3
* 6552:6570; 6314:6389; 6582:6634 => -0.9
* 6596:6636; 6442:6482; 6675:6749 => -1.5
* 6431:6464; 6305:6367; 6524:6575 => 1.6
